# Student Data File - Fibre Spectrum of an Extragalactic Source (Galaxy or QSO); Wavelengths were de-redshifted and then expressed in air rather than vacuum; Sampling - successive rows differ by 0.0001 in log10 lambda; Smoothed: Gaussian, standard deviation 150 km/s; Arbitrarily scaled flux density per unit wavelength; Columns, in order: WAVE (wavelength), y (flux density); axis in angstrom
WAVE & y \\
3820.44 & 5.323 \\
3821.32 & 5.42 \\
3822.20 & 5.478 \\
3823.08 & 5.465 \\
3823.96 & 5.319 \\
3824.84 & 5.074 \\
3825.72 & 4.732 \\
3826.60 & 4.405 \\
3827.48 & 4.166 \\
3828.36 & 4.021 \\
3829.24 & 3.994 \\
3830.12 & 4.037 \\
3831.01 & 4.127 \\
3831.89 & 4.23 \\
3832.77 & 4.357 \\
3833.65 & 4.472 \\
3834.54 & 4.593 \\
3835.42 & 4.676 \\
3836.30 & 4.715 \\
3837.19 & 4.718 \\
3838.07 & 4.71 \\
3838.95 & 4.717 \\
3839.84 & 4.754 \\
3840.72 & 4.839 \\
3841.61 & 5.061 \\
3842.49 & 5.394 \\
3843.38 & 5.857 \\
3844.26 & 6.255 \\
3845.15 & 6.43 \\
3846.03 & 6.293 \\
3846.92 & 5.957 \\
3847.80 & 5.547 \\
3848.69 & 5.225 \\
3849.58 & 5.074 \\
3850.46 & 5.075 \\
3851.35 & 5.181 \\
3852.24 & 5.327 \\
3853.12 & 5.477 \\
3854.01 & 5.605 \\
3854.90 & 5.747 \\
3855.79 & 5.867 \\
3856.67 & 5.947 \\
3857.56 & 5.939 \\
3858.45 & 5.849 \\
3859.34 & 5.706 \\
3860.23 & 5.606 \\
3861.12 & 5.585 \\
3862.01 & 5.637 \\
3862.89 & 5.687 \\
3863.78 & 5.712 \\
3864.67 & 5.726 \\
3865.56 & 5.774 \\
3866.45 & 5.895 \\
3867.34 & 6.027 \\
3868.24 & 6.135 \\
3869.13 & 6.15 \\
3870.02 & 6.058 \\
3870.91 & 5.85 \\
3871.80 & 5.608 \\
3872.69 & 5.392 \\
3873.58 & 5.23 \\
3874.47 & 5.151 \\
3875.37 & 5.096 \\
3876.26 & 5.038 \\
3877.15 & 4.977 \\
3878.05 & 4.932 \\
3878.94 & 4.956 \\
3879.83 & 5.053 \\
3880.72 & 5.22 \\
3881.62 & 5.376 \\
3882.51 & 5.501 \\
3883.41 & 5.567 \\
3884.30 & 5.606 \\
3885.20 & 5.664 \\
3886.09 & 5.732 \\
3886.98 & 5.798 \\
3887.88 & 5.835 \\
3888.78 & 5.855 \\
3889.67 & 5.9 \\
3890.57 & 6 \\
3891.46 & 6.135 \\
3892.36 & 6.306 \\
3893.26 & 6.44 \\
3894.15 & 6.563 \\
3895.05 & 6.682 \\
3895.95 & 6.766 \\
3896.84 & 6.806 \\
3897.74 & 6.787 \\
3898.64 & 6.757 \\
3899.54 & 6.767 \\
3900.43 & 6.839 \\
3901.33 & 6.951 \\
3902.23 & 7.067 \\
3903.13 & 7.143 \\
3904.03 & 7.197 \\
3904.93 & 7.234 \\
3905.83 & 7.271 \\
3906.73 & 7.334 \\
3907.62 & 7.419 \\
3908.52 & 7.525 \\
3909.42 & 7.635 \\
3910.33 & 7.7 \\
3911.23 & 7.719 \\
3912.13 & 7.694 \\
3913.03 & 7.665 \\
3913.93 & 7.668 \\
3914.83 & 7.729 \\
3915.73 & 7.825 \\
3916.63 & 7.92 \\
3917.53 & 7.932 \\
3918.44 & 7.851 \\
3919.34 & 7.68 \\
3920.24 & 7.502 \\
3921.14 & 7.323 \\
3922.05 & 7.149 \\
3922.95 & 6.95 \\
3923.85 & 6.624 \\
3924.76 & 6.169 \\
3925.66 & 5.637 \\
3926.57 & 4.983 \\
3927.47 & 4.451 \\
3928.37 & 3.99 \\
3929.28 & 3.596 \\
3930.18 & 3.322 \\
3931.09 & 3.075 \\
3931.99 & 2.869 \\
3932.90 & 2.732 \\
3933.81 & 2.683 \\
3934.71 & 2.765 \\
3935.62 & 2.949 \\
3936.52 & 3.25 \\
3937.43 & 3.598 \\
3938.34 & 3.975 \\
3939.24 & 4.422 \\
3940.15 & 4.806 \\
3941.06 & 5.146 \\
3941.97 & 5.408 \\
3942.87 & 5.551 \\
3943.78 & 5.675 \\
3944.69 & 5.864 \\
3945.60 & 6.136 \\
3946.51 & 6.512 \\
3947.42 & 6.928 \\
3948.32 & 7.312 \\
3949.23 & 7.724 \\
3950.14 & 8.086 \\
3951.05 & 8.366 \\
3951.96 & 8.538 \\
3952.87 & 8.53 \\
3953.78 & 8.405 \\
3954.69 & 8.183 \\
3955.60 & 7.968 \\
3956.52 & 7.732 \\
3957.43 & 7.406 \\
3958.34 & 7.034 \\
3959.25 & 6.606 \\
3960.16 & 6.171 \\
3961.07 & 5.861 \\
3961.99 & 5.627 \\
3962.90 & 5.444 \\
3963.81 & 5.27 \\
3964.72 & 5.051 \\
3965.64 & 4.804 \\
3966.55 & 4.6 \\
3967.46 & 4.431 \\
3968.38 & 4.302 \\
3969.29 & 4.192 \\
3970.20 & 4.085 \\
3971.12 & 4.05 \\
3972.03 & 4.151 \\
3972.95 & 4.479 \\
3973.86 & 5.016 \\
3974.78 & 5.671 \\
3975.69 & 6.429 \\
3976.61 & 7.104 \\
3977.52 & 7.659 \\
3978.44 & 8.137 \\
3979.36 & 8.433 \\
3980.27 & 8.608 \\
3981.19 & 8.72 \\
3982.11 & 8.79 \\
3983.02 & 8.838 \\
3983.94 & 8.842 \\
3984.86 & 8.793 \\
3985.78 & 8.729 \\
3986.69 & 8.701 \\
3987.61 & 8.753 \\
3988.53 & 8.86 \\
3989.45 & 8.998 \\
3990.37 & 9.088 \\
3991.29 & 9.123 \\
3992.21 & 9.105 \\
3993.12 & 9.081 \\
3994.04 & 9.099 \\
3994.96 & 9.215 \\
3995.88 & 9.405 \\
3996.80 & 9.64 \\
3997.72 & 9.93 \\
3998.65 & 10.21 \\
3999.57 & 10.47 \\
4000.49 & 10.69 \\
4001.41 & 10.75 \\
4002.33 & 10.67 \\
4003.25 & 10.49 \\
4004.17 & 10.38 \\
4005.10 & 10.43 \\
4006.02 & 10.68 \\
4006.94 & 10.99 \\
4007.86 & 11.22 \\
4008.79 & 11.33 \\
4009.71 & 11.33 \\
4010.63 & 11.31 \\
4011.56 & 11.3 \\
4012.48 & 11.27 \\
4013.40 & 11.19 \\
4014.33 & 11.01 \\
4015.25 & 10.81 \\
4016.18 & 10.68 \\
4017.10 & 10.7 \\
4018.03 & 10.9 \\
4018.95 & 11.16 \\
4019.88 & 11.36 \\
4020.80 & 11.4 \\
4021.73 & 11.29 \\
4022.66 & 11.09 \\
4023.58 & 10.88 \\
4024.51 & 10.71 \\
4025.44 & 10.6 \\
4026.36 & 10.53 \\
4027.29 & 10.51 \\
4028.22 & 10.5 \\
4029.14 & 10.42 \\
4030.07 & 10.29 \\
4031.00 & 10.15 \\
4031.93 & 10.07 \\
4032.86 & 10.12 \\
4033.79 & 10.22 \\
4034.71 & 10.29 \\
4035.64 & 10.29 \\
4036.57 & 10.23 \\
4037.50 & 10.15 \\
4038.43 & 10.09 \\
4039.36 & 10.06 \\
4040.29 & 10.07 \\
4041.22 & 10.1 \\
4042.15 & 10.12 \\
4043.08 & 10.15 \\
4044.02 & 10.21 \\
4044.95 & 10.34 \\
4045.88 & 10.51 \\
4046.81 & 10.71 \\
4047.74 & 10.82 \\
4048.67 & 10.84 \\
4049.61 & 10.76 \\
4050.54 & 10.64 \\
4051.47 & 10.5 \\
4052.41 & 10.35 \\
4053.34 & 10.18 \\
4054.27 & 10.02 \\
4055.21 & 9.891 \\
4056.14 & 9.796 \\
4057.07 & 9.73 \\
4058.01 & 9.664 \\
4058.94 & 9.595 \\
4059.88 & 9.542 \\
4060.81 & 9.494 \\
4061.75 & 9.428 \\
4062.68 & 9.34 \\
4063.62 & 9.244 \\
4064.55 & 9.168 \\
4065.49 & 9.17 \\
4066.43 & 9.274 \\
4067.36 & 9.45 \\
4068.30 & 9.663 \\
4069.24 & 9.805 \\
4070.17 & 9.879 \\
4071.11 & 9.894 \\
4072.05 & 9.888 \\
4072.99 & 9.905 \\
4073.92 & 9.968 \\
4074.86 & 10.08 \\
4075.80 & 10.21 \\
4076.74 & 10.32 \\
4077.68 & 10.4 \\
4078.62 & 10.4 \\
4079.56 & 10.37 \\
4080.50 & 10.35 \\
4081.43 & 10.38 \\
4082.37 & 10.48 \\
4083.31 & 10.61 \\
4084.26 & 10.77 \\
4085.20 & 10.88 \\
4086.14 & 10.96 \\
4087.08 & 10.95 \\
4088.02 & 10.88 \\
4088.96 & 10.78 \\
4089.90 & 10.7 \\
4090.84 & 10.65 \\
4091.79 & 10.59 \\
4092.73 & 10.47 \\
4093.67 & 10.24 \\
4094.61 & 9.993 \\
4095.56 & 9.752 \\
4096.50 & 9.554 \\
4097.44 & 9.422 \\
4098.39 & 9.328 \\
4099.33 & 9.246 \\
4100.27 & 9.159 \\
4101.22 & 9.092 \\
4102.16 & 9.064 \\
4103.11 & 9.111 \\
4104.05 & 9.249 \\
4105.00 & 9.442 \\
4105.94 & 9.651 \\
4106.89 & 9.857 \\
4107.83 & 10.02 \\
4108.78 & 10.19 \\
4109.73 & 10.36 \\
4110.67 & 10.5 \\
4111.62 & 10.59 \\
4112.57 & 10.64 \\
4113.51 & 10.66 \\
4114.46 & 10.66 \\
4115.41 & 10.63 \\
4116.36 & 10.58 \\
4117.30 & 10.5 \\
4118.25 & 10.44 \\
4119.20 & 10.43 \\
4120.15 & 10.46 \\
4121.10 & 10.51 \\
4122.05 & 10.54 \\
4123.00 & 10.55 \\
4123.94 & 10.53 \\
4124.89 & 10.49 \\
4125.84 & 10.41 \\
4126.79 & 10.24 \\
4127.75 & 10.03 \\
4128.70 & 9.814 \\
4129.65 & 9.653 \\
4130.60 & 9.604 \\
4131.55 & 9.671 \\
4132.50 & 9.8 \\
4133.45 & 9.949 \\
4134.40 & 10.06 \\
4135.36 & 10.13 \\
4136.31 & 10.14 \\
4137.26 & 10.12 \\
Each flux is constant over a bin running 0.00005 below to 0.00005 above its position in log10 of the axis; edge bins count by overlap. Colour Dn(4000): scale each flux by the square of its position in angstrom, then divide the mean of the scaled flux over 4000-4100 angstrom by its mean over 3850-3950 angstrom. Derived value 1.9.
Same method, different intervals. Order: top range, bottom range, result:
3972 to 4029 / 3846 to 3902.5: 1.78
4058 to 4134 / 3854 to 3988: 1.77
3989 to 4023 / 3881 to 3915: 1.66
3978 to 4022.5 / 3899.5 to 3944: 1.76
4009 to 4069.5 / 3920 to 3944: 2.34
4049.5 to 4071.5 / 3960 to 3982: 1.76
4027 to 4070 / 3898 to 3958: 1.68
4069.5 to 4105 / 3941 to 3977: 1.75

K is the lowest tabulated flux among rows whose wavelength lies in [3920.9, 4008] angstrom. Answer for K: 2.683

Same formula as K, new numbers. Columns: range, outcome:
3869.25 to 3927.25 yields 4.932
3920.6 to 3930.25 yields 3.322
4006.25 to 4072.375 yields 9.168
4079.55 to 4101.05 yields 9.159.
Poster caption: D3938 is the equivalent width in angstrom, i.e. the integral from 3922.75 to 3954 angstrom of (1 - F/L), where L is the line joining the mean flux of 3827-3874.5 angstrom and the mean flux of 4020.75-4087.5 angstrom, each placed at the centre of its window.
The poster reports 9.02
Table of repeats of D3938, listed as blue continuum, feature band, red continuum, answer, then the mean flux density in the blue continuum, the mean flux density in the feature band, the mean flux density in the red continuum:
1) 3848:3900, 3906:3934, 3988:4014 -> 3.8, 5.75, 6.31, 10.2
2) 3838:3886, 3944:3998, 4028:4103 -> 5.0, 5.53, 7.25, 10.1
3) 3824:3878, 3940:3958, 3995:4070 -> 2.2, 5.27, 7.05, 10.3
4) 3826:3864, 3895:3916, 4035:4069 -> -2.2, 5.17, 7.27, 9.99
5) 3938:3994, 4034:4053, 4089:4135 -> -4.0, 6.85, 10.4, 10.1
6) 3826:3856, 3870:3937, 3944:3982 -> -2.8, 5.02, 6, 6.49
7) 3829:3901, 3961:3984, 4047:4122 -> 5.2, 5.56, 6.06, 10.1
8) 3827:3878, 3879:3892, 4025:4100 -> 0.9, 5.3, 5.64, 10.1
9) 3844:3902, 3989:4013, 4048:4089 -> -4.5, 5.81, 10.2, 10.1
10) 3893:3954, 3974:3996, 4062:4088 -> -1.7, 6.28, 8.44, 10.1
